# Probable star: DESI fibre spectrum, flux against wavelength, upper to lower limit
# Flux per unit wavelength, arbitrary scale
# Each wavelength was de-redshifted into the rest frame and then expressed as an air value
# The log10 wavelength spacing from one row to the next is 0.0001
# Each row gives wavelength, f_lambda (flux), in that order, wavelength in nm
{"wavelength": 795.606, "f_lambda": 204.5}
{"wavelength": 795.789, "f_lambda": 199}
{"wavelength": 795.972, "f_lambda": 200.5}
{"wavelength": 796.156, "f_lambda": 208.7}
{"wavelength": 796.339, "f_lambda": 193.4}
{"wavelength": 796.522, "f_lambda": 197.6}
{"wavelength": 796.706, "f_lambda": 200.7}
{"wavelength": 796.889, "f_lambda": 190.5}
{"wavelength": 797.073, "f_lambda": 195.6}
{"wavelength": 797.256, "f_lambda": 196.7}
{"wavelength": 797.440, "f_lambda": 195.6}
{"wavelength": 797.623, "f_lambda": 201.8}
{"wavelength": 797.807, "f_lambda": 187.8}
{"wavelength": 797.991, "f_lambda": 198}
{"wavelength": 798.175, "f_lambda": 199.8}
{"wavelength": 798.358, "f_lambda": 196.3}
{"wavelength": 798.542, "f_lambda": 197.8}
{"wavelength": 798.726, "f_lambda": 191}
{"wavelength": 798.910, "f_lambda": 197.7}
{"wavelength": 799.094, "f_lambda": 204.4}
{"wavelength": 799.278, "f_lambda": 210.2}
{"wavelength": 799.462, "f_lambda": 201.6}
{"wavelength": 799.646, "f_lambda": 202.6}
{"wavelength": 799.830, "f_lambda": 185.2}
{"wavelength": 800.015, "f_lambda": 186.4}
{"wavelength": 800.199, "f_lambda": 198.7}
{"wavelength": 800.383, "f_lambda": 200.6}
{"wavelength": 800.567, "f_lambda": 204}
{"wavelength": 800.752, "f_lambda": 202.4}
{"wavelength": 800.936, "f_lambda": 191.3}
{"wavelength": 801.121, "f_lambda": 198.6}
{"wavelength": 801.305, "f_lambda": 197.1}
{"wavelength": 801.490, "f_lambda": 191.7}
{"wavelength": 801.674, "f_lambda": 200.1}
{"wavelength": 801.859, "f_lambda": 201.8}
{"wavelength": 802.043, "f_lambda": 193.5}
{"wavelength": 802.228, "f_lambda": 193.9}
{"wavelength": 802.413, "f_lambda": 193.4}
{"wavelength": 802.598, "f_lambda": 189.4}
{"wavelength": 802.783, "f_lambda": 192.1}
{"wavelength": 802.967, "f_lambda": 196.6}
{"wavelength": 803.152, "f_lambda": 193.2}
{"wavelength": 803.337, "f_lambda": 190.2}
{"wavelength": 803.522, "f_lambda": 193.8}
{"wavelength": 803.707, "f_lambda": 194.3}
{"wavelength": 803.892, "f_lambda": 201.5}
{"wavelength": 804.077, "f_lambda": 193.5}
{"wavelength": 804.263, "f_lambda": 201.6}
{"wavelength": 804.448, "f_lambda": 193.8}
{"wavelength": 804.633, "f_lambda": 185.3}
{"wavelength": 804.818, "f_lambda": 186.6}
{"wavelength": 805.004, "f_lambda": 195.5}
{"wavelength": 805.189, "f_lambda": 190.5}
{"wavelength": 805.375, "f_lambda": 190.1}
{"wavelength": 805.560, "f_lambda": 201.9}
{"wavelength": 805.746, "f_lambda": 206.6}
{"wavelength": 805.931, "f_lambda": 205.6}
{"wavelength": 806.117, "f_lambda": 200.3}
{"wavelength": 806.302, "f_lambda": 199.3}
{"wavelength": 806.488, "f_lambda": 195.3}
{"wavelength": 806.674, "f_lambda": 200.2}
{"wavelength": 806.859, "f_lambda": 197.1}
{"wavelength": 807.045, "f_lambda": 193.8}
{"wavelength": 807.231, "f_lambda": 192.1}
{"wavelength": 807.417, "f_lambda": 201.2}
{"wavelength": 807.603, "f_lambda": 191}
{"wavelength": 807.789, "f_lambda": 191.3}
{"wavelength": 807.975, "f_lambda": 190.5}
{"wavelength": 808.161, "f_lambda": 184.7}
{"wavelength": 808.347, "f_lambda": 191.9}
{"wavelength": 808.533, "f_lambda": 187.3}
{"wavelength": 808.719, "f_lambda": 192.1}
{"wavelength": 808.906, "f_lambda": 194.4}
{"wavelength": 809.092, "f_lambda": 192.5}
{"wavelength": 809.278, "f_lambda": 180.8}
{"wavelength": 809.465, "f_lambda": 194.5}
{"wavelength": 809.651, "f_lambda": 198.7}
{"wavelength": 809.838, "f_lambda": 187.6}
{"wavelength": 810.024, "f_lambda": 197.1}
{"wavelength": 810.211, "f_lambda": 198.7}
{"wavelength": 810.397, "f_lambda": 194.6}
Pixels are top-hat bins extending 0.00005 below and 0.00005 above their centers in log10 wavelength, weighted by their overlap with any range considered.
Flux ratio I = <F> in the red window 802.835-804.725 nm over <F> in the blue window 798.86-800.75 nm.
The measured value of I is 1.0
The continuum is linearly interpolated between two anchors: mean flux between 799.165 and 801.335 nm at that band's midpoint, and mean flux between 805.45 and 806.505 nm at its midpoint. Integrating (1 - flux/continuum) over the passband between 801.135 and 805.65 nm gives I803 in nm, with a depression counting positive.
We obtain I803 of 0.13 nm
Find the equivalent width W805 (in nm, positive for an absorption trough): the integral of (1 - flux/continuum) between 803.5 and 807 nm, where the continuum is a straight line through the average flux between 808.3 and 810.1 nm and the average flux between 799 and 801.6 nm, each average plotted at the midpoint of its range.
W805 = -0.03 nm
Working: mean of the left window 198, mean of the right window 192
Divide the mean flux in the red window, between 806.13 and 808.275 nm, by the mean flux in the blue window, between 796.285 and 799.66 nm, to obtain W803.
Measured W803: 1.0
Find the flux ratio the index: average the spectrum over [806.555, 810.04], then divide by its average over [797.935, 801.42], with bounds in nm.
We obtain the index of 0.97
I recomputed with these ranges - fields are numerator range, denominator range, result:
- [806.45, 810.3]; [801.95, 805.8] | 0.99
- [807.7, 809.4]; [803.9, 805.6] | 0.98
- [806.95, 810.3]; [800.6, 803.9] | 0.98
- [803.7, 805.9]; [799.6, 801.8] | 0.99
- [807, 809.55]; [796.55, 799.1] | 0.97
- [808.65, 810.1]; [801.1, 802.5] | 0.98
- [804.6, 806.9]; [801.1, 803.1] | 1.01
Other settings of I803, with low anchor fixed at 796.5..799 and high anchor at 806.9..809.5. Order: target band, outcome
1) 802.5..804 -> 0.00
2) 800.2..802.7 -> -0.03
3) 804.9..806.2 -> -0.04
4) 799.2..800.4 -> -0.01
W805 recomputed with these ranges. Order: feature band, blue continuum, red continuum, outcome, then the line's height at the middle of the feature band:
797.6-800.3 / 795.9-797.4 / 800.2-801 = 0.025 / 199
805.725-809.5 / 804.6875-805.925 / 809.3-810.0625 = 0.001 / 194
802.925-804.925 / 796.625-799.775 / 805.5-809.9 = 0.024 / 196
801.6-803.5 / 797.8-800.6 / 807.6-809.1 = 0.008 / 195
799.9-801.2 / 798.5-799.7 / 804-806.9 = 0.017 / 200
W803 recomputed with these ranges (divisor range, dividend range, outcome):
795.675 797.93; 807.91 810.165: 0.97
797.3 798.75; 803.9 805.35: 0.98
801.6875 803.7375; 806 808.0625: 1.01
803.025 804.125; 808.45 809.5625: 0.98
